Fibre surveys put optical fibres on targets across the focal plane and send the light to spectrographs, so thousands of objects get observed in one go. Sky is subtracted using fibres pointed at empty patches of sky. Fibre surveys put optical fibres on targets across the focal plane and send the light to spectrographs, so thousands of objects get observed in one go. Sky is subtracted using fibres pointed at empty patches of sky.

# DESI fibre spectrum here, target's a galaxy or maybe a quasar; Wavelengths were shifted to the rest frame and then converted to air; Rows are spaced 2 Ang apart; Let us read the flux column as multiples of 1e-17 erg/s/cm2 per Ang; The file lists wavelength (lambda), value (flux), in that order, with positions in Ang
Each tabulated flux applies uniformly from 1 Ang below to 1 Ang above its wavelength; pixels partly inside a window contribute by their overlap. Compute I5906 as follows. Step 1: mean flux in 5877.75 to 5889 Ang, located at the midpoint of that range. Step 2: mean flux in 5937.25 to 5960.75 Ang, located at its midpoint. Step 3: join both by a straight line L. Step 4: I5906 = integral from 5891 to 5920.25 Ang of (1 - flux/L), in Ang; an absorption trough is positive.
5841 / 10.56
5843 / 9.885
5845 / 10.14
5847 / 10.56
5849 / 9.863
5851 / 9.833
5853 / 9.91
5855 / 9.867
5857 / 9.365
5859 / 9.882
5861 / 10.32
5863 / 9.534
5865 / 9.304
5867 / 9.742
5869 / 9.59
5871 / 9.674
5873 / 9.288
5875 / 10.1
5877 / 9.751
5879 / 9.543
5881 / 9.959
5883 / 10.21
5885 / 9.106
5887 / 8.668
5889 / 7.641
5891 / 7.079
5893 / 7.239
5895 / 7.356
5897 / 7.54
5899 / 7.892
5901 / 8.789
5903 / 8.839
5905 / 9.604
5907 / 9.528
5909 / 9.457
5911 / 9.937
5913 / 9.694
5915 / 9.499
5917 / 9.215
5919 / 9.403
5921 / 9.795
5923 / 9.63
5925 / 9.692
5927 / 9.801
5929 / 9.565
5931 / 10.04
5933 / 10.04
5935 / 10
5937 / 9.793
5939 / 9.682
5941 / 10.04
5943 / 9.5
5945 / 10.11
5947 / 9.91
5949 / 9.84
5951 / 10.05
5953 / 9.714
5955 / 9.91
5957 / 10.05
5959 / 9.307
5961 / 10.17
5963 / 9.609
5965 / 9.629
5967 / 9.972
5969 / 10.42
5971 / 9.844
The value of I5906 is 2.18 Ang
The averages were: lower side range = 9.34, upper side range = 9.84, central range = 8.8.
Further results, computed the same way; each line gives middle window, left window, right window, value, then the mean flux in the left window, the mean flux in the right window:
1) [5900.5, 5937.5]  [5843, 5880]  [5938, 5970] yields 0.9 Ang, 9.8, 9.87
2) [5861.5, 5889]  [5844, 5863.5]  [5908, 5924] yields 0.8 Ang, 9.94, 9.58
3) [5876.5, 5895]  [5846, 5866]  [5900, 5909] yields 1.5 Ang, 9.84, 9.22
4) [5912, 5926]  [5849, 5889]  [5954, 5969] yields 0.3 Ang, 9.62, 9.85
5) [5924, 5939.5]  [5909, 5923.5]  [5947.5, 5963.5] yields -0.2 Ang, 9.59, 9.84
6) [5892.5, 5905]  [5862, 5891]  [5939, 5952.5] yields 1.9 Ang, 9.36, 9.88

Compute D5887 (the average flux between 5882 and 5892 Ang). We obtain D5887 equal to 8.54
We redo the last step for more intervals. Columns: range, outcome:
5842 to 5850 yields 10.1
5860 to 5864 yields 9.93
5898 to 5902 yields 8.34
